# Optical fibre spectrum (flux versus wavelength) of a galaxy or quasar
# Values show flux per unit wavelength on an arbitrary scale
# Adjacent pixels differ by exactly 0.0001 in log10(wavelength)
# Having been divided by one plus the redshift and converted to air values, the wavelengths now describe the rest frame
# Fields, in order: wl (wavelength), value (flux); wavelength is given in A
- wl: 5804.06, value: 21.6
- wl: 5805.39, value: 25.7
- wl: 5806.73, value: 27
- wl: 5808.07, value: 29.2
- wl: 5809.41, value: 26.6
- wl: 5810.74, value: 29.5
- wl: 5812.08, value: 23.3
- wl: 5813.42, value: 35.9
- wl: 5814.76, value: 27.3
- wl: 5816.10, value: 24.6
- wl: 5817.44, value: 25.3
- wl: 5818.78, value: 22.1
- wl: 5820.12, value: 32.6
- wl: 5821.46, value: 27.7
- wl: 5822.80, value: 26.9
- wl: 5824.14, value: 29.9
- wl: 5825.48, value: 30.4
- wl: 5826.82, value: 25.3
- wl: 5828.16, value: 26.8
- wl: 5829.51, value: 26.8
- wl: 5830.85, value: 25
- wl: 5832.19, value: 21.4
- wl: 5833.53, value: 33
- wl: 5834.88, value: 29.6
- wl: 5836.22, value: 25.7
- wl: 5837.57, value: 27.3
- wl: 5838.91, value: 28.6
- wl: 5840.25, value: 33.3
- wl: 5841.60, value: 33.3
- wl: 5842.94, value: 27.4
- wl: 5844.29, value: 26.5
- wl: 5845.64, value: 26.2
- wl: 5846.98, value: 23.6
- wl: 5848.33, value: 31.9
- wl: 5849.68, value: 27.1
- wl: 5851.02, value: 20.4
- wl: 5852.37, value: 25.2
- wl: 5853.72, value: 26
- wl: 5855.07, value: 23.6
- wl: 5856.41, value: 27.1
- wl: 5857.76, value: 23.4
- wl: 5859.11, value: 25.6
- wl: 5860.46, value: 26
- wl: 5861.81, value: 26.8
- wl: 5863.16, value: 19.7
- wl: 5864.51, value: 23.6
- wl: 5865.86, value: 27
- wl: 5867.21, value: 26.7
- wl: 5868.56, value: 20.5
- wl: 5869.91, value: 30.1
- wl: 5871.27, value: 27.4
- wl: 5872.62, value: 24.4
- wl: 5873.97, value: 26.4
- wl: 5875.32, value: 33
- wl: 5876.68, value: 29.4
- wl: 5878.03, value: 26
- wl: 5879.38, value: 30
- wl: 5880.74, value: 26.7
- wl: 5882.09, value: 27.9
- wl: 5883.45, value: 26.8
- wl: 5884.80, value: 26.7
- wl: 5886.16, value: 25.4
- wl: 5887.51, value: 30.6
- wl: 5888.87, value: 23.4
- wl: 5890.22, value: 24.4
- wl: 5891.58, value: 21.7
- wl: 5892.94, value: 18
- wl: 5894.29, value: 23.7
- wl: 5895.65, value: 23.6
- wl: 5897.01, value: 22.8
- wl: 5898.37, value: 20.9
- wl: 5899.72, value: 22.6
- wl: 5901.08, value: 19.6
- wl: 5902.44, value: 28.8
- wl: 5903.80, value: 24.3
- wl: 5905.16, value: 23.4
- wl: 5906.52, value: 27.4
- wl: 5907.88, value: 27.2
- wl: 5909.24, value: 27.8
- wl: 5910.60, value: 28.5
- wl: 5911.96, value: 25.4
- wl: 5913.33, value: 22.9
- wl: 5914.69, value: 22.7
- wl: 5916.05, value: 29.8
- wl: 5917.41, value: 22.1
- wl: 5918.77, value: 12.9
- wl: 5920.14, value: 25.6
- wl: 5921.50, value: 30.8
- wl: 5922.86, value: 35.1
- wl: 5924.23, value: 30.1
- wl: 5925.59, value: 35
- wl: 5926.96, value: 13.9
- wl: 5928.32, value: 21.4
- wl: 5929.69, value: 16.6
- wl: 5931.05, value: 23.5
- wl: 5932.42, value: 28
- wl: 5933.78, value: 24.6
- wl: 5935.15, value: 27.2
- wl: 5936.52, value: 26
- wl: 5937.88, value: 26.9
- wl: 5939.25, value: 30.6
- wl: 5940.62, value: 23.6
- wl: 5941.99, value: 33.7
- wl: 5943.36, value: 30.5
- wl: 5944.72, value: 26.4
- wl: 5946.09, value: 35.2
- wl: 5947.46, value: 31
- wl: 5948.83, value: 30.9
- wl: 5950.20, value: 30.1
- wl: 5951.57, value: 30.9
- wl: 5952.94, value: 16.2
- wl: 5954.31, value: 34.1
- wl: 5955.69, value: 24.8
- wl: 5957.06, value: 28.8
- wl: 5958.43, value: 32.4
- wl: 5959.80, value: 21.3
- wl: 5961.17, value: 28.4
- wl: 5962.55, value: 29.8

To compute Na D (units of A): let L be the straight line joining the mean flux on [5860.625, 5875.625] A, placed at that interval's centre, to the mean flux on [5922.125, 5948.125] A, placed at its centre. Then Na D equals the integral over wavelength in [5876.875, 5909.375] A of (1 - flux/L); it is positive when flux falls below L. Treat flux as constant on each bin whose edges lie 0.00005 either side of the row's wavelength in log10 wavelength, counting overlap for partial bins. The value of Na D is 1.7 A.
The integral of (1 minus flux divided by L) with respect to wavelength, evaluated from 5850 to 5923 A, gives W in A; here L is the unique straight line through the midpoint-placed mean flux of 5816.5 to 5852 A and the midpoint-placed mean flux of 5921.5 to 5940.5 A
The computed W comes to 4.0 A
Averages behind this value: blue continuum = 27.4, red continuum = 26.2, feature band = 25.3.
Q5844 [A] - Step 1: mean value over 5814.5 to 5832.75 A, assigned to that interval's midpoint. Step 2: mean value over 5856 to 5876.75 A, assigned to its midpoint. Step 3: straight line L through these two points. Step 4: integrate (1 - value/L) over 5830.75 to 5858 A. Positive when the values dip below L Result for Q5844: -0.8 A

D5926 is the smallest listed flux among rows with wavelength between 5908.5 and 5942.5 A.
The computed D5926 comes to 12.9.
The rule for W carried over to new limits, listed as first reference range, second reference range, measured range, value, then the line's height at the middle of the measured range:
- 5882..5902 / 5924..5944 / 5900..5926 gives -1.26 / 24.9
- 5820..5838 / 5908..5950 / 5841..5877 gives 1.49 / 27.3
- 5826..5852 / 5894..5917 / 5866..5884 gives -0.97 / 25.9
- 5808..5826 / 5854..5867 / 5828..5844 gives -0.99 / 26.6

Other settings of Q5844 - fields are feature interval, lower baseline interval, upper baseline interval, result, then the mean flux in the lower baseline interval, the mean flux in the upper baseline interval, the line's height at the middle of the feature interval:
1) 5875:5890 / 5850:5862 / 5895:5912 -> -1.66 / 24.9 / 24.8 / 24.8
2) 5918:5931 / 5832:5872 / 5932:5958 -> 1.62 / 26.5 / 28.4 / 28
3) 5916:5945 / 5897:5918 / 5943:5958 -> 1.15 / 24.8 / 29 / 27.1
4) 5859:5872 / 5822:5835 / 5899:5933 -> 0.53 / 27.4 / 25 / 26.4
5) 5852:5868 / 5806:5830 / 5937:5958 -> 1.72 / 27.6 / 28.9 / 28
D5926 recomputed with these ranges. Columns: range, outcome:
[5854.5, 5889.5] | 19.7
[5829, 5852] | 20.4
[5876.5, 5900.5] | 18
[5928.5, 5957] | 16.2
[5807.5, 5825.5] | 22.1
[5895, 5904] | 19.6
